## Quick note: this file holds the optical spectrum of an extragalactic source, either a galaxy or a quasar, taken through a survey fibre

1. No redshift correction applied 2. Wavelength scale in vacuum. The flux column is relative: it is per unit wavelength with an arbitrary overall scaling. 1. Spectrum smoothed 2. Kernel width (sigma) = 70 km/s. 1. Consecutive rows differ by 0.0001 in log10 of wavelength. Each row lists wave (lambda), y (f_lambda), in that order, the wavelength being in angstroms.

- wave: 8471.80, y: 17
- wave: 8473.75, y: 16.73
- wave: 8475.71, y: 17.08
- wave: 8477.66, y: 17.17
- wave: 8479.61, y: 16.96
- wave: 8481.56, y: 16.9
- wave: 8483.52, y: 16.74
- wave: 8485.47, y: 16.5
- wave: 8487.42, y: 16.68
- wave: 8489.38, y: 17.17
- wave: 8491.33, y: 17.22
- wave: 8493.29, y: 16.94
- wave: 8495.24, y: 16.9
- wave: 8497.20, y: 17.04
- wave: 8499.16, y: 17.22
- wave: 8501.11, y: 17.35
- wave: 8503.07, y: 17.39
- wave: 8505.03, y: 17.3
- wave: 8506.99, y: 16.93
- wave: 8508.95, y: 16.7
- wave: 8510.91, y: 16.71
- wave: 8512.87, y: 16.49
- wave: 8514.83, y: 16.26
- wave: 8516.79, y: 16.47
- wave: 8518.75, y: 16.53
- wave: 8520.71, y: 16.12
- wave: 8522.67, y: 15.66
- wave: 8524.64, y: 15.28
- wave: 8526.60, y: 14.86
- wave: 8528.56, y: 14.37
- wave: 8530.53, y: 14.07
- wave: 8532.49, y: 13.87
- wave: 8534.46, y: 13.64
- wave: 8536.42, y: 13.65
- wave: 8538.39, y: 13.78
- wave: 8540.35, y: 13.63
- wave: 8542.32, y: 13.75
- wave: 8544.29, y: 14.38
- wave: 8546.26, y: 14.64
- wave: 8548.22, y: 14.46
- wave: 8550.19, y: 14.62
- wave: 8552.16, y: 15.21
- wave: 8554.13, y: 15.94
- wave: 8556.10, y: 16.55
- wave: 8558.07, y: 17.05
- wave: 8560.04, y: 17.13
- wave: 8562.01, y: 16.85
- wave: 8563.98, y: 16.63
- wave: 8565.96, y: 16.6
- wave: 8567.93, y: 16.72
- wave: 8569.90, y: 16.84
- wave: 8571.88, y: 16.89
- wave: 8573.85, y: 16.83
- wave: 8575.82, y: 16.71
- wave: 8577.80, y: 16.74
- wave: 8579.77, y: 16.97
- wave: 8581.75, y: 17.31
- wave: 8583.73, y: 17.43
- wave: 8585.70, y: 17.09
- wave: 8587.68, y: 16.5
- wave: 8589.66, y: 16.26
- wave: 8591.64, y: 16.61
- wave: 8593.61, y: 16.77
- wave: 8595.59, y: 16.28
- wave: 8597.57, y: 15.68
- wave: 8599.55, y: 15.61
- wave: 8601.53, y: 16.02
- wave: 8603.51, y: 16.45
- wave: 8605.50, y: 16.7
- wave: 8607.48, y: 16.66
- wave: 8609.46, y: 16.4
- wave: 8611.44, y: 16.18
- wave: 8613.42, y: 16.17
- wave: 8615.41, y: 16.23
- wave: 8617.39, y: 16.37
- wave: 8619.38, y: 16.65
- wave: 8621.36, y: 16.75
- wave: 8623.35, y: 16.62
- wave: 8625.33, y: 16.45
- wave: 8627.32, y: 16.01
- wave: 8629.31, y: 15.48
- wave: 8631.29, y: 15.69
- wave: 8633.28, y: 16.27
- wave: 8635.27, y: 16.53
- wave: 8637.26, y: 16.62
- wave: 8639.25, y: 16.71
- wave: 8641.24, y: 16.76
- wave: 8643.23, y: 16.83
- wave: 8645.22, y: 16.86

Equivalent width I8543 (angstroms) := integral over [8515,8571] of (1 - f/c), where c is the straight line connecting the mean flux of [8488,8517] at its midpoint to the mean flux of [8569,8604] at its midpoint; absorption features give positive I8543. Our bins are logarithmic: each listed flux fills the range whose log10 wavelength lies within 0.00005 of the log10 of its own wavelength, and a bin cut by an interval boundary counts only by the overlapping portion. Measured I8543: 4.8 angstroms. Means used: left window 16.9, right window 16.6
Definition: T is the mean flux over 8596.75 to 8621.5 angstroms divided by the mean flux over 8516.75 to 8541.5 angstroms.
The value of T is 1.11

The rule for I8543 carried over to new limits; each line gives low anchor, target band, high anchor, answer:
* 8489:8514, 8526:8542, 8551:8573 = 2.69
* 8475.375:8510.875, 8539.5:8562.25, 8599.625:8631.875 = 1.84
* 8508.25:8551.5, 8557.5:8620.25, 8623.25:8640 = -3.57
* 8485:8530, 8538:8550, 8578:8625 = 1.71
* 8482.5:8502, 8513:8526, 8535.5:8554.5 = -0.35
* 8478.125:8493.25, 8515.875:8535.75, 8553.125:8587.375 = 2.13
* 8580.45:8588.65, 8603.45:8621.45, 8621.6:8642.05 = 0.20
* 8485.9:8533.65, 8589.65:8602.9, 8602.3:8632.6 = 0.11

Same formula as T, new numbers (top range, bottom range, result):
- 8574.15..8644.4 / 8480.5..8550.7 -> 1.04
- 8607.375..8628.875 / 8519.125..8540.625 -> 1.13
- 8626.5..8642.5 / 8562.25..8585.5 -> 0.96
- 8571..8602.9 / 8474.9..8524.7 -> 0.99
